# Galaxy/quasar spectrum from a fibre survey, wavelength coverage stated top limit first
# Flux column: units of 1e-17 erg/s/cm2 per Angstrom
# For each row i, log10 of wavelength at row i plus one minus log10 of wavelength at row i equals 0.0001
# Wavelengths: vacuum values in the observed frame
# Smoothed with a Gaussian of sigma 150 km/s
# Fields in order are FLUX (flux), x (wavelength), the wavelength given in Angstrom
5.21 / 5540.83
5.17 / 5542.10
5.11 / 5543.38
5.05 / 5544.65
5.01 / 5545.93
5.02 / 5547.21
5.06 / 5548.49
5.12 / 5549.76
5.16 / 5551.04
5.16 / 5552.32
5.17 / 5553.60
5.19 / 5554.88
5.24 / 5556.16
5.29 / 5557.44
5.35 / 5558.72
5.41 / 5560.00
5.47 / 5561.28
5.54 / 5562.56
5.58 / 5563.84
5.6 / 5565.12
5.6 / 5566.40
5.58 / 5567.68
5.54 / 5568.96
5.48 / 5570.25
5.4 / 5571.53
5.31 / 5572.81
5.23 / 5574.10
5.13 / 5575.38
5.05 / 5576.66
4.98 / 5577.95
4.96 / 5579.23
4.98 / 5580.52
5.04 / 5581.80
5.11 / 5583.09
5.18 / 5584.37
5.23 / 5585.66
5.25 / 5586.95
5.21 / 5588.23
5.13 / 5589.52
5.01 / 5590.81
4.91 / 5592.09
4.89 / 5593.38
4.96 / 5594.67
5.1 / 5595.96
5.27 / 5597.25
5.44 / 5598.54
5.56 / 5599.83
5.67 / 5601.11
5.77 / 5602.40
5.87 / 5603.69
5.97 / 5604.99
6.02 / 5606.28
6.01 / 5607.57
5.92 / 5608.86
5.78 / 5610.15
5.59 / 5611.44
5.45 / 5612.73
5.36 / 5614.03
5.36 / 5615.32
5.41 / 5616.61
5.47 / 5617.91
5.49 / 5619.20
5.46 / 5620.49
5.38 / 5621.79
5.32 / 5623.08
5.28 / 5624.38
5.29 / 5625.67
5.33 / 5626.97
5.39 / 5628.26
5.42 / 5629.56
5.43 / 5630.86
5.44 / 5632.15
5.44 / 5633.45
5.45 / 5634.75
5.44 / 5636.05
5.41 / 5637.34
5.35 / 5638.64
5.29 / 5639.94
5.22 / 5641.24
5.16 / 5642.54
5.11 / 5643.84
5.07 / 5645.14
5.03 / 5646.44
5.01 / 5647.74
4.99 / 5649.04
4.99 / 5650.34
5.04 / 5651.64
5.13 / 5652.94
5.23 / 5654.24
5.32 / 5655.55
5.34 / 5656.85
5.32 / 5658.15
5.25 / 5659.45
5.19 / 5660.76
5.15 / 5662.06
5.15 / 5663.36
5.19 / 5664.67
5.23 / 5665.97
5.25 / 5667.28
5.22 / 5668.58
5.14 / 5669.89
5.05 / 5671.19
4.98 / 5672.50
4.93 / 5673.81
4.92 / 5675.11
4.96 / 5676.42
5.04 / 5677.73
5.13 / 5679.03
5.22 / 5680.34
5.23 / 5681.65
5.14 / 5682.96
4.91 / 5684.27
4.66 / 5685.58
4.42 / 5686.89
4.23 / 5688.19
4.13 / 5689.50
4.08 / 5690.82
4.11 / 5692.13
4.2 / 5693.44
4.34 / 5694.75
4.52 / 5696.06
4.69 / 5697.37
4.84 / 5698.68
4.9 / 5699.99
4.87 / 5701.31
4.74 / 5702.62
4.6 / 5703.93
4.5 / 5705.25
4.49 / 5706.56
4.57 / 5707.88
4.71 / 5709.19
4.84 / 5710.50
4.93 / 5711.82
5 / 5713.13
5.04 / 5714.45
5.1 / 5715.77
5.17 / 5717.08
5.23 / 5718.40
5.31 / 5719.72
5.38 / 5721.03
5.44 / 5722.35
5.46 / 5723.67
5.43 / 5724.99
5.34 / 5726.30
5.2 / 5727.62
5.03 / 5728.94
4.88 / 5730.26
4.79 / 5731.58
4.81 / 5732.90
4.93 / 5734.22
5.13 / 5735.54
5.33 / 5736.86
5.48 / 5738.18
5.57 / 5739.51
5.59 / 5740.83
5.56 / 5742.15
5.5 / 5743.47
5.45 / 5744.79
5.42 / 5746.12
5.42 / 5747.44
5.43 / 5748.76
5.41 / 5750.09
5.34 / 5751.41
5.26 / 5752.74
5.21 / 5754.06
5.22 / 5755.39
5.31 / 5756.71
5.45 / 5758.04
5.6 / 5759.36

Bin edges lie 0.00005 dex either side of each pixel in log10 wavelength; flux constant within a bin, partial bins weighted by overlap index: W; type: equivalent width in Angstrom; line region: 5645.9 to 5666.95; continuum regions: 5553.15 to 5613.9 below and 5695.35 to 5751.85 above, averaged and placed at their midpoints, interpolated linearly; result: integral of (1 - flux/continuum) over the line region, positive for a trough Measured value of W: 0.3 Angstrom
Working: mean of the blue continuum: 5.37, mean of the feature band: 5.16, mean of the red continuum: 5.1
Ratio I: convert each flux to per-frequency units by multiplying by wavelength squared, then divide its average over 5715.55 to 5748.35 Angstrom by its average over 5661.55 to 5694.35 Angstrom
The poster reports 1.11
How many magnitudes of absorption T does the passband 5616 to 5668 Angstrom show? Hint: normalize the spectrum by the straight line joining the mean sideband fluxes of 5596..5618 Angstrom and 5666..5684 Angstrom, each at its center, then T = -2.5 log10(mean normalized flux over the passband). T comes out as 0.02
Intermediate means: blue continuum 5.63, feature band 5.27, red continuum 5.09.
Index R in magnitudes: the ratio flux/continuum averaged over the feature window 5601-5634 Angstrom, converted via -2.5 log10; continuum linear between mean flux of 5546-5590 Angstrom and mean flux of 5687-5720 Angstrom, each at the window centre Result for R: -0.10 mag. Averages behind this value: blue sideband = 5.25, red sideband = 4.67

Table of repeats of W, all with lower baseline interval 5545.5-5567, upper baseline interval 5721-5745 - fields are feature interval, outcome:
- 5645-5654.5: 0.4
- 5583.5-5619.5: -1.0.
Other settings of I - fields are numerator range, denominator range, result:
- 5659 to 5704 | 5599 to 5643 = 0.90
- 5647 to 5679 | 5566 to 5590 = 1.01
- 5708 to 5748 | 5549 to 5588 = 1.04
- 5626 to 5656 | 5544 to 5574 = 1.02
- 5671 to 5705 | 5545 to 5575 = 0.93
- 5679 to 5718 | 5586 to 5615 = 0.89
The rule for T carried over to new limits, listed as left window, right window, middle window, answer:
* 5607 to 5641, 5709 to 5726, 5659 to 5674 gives 0.038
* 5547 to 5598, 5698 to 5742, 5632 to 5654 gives -0.013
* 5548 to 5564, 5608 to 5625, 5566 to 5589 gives 0.025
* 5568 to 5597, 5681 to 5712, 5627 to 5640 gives -0.106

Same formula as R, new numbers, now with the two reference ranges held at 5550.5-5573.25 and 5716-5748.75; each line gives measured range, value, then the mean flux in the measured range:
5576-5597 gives 0.07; 5.07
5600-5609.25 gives -0.10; 5.87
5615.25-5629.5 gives -0.01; 5.38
